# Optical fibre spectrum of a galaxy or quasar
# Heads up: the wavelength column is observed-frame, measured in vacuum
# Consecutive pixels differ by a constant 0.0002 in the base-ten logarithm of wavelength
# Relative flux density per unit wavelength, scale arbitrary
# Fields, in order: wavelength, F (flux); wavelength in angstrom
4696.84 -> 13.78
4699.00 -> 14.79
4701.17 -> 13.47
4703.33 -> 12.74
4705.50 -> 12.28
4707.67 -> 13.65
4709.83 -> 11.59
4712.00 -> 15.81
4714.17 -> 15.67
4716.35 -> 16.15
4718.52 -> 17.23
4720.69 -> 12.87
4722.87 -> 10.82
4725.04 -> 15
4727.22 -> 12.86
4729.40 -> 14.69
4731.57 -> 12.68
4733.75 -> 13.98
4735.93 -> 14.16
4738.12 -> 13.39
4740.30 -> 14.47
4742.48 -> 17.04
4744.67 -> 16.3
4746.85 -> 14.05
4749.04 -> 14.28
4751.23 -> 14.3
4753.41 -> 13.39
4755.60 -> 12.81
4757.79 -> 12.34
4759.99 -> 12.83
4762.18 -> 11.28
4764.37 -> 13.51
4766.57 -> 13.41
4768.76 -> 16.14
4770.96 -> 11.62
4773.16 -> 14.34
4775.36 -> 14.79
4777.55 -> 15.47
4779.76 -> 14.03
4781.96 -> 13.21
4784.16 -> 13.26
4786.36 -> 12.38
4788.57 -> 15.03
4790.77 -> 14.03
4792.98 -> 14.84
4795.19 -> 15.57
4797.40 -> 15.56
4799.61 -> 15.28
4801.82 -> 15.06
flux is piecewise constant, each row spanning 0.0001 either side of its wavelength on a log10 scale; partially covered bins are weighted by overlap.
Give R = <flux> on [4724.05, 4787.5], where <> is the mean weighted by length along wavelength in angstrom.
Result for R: 13.9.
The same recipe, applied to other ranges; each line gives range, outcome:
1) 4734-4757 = 14.4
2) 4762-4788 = 13.7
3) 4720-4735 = 13.3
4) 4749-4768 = 13.1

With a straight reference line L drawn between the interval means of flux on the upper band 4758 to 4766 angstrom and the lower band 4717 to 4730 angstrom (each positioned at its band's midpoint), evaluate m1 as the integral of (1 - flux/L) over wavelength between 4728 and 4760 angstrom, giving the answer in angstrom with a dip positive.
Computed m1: -2.1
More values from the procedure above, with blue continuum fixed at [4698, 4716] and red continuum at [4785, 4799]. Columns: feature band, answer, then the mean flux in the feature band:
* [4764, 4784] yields 0.5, 14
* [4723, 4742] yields 0.3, 13.9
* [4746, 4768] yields 1.6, 13.3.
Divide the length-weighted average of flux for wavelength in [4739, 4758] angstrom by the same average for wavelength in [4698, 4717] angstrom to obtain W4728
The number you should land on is 1.03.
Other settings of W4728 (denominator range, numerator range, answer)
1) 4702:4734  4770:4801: 1.03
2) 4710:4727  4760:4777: 0.94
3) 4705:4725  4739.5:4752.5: 1.07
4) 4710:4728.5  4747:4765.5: 0.91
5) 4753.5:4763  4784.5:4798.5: 1.16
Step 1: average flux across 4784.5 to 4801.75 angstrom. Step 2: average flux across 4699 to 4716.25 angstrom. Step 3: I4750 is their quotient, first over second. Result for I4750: 1.06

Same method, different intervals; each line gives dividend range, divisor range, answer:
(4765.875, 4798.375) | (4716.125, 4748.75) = 0.99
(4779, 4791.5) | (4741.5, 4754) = 0.91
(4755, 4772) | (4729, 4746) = 0.89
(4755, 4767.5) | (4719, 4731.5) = 0.95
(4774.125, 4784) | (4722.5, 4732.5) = 1.07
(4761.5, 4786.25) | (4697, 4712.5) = 1.02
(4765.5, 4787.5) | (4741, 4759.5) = 0.97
